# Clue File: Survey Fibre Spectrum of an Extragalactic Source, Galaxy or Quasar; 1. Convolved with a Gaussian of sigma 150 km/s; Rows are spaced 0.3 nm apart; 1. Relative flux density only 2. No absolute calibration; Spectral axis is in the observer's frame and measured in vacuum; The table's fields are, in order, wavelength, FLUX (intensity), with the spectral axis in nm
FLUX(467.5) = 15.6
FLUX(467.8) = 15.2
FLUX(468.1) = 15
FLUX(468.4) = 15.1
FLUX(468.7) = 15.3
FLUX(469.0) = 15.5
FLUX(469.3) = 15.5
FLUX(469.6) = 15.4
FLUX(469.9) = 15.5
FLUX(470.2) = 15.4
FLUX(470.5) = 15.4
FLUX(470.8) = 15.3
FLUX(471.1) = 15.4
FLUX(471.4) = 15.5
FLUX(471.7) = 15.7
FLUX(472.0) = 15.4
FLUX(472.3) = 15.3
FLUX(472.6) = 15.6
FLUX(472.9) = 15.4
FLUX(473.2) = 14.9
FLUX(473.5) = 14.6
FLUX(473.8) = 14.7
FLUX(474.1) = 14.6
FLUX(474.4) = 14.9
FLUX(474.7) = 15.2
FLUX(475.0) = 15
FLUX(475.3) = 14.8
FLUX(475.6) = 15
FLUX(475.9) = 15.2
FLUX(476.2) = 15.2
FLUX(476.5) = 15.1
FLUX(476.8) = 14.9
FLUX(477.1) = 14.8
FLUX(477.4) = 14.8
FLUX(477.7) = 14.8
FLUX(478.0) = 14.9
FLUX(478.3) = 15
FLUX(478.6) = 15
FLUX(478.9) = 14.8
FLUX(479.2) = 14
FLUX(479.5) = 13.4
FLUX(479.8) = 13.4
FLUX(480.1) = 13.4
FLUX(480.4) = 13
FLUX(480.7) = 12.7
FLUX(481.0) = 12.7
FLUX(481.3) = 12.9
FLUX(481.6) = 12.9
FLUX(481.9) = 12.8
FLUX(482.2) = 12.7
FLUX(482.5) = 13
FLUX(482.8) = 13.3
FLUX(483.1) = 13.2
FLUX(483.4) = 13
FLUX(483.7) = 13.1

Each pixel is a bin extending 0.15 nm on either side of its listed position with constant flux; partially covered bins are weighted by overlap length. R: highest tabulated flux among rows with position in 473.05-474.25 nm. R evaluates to 14.9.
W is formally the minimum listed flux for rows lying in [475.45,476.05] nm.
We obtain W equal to 15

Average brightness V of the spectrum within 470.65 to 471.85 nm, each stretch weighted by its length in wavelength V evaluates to 15.5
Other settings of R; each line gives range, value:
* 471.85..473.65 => 15.6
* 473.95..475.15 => 15.2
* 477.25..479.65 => 15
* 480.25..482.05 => 13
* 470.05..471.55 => 15.5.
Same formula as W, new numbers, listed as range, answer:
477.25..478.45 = 14.8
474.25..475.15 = 14.9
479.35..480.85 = 12.7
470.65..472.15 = 15.3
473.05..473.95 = 14.6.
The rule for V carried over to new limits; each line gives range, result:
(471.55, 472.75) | 15.5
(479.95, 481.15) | 12.9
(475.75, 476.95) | 15.1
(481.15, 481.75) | 12.9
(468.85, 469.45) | 15.5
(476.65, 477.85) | 14.8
